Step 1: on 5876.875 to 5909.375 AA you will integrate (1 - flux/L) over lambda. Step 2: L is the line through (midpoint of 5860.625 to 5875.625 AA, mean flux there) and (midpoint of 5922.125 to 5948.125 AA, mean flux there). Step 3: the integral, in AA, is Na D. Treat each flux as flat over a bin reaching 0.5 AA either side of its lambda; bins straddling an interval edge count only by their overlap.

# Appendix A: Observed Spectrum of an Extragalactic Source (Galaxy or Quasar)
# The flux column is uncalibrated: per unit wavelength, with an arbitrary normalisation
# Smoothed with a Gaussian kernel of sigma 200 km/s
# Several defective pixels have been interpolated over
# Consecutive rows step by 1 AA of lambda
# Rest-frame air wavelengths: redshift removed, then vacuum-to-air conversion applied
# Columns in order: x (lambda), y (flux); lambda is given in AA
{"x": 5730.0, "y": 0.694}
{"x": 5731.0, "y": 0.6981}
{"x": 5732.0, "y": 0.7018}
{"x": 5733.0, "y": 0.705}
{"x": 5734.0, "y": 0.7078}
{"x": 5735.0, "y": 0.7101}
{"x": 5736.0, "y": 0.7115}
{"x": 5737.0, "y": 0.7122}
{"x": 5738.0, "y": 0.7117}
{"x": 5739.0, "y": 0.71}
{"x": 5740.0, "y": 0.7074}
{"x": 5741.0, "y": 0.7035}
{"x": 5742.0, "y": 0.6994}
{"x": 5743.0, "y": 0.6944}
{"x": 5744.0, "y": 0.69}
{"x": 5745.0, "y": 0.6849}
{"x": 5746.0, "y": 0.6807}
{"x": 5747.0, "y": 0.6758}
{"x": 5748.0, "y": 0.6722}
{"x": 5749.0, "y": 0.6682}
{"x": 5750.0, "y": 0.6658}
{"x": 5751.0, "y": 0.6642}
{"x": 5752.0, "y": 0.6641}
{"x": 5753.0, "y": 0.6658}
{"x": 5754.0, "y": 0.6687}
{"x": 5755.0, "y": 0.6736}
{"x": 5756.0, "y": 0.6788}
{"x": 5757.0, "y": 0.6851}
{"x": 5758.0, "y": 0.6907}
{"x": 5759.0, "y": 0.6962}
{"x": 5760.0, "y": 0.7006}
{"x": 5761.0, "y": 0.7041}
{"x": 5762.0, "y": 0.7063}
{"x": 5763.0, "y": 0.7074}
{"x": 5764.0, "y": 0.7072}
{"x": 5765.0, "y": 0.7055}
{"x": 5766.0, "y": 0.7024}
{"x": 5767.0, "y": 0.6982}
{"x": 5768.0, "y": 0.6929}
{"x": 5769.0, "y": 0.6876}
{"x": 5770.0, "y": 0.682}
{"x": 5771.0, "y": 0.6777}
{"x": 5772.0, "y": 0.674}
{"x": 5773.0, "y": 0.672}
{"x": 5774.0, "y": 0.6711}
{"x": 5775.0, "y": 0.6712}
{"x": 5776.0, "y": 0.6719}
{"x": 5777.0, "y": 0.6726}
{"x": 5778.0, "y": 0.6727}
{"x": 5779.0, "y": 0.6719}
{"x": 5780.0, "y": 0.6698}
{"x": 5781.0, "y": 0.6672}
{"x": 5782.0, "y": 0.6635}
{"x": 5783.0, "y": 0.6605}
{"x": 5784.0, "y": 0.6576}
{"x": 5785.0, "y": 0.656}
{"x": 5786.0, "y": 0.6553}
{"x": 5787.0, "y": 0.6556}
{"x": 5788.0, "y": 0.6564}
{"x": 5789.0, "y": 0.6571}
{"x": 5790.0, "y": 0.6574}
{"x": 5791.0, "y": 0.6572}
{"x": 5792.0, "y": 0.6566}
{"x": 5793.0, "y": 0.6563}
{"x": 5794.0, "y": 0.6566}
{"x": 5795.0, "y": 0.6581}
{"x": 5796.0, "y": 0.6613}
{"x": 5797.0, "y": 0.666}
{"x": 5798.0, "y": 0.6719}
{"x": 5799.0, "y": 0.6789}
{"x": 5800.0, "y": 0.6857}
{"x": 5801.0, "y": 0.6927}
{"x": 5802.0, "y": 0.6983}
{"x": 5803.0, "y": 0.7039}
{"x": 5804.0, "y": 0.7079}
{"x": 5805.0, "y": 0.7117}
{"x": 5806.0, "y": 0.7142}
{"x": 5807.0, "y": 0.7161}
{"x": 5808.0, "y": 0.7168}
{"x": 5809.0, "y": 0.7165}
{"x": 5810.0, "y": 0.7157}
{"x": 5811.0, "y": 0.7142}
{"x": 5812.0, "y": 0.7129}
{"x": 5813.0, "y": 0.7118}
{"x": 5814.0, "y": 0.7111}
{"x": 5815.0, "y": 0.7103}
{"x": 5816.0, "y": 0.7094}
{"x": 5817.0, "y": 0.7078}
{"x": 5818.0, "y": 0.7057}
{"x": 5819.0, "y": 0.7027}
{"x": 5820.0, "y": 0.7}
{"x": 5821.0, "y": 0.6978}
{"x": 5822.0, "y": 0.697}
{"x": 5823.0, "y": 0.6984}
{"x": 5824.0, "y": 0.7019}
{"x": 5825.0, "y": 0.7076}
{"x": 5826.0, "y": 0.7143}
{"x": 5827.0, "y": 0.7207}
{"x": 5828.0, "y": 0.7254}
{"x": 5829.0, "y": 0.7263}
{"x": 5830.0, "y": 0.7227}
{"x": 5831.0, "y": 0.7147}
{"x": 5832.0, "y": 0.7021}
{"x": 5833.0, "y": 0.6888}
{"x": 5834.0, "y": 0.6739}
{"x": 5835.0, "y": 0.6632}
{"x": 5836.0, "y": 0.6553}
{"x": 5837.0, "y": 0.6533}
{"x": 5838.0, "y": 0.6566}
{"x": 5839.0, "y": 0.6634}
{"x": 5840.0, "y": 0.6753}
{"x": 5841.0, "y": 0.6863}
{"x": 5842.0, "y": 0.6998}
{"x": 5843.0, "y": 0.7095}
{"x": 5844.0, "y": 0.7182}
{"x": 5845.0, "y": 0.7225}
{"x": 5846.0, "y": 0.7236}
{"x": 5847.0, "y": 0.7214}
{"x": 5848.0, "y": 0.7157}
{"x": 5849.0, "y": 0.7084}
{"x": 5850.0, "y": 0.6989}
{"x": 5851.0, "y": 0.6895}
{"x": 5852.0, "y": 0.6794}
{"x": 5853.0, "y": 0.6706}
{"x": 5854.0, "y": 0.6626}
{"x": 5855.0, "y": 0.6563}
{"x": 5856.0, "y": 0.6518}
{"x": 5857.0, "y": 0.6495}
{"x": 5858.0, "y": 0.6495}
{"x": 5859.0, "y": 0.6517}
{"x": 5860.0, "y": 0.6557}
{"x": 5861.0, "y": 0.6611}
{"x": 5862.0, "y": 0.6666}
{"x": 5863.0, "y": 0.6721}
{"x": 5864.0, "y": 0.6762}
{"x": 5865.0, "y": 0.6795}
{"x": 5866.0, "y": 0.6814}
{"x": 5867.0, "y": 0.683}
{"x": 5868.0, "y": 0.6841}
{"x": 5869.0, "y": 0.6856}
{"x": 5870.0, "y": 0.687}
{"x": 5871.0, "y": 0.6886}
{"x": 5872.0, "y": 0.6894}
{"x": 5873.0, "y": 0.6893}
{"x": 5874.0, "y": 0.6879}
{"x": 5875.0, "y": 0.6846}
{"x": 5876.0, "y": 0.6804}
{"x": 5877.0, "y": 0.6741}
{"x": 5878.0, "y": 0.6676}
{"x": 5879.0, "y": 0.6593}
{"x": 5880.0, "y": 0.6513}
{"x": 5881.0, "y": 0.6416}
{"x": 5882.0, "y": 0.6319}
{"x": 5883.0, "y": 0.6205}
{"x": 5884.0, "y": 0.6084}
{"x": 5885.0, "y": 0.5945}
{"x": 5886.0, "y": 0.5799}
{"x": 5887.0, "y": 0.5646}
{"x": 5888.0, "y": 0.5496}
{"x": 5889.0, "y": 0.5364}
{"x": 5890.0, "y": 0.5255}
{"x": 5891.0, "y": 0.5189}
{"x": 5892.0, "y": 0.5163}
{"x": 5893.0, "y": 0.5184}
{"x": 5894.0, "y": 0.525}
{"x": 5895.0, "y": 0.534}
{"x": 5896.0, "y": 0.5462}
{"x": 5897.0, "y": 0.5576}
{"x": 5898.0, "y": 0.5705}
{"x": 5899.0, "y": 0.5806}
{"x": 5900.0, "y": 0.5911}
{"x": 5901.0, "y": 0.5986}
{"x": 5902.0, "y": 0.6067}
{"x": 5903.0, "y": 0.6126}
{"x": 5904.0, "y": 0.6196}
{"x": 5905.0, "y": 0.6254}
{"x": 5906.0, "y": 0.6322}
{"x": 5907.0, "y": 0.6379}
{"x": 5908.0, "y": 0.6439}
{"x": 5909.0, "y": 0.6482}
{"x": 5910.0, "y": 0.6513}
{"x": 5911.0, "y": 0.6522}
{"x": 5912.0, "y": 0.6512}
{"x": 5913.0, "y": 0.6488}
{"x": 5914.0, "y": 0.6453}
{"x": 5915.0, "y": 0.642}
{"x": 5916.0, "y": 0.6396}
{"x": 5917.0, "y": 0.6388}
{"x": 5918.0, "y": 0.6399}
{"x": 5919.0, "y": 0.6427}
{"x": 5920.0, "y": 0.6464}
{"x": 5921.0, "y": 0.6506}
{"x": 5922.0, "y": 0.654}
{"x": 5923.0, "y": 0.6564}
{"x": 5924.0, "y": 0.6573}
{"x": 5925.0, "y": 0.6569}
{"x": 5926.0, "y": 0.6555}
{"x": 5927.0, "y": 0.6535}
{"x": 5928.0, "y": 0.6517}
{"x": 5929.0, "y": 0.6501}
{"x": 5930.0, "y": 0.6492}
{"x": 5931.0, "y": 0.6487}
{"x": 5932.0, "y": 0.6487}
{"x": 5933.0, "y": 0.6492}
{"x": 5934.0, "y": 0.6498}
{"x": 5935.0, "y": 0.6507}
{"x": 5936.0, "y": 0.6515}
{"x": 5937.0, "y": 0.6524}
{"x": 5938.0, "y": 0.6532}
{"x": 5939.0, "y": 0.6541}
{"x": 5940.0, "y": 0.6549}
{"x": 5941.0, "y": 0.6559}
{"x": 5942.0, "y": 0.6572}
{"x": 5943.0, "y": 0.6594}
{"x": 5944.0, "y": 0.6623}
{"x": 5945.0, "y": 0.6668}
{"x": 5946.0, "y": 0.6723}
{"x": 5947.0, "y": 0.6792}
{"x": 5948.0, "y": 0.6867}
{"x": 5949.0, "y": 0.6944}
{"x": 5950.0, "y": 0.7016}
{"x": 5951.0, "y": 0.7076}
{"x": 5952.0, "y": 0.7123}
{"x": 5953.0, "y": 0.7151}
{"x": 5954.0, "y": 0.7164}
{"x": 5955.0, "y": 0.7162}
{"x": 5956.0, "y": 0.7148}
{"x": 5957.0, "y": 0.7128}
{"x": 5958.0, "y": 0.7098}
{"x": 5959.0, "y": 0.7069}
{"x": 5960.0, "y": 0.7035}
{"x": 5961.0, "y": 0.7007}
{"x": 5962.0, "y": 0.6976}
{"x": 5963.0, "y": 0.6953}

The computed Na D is 3.8 AA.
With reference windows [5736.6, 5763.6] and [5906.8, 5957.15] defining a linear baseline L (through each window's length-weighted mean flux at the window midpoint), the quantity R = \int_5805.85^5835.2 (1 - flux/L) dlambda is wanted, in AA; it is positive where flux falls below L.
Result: -1.3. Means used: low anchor 0.688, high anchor 0.663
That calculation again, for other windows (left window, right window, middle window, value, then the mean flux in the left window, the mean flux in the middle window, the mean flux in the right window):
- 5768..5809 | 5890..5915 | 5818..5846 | -2.23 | 0.676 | 0.697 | 0.597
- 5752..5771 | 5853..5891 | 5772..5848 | -1.96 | 0.691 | 0.688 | 0.647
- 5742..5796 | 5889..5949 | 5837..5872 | -1.76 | 0.676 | 0.682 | 0.629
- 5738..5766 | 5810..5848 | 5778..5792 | 0.67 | 0.688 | 0.661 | 0.701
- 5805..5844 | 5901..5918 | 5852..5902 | 2.61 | 0.701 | 0.627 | 0.636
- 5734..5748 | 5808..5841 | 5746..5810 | 1.77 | 0.699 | 0.68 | 0.699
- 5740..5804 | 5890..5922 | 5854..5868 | -0.76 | 0.678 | 0.665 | 0.607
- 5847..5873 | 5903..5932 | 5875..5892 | 1.49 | 0.677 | 0.606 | 0.646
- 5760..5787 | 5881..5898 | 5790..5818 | -1.93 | 0.68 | 0.693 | 0.561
